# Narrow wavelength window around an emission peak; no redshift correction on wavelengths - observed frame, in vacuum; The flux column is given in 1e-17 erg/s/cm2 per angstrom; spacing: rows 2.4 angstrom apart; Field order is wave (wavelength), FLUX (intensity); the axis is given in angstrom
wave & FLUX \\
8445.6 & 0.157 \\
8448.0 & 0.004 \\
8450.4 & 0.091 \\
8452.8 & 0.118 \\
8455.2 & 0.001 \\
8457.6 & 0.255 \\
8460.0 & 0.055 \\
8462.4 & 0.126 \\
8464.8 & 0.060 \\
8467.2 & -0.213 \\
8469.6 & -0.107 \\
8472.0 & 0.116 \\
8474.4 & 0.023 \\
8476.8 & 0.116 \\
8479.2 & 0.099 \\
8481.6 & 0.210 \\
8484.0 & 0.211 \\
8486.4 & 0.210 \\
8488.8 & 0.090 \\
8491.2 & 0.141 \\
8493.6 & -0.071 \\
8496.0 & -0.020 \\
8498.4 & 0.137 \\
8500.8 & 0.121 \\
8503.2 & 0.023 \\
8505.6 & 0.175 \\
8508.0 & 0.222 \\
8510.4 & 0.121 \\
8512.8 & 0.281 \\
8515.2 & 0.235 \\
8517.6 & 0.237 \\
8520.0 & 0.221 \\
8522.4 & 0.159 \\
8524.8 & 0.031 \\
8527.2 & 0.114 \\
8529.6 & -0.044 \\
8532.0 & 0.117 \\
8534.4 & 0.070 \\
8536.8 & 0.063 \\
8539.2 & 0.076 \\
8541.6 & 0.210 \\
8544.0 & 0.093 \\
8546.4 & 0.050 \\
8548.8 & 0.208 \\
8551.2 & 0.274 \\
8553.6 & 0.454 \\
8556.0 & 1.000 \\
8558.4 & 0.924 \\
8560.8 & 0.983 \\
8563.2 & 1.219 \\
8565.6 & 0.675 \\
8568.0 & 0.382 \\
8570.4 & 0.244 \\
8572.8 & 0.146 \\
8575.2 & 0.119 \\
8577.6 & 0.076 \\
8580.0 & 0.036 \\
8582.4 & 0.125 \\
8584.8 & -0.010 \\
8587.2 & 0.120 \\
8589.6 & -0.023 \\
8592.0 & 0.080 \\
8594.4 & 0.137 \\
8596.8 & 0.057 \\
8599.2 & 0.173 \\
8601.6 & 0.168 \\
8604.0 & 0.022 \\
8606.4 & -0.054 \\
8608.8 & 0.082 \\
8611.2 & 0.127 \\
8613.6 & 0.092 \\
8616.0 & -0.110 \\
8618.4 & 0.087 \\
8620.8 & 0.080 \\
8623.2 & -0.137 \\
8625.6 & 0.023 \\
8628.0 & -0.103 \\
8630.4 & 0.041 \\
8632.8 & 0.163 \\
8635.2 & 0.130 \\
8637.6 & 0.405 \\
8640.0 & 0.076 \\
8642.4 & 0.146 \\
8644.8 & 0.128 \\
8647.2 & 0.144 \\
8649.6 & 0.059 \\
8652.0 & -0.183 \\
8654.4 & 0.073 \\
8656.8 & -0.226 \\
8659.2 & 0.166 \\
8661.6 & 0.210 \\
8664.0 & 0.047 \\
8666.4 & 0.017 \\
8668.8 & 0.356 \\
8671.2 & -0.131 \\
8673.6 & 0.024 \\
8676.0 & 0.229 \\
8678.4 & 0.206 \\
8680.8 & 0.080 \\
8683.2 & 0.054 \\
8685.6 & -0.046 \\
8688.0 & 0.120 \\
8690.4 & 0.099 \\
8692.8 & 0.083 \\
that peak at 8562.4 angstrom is [O II]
